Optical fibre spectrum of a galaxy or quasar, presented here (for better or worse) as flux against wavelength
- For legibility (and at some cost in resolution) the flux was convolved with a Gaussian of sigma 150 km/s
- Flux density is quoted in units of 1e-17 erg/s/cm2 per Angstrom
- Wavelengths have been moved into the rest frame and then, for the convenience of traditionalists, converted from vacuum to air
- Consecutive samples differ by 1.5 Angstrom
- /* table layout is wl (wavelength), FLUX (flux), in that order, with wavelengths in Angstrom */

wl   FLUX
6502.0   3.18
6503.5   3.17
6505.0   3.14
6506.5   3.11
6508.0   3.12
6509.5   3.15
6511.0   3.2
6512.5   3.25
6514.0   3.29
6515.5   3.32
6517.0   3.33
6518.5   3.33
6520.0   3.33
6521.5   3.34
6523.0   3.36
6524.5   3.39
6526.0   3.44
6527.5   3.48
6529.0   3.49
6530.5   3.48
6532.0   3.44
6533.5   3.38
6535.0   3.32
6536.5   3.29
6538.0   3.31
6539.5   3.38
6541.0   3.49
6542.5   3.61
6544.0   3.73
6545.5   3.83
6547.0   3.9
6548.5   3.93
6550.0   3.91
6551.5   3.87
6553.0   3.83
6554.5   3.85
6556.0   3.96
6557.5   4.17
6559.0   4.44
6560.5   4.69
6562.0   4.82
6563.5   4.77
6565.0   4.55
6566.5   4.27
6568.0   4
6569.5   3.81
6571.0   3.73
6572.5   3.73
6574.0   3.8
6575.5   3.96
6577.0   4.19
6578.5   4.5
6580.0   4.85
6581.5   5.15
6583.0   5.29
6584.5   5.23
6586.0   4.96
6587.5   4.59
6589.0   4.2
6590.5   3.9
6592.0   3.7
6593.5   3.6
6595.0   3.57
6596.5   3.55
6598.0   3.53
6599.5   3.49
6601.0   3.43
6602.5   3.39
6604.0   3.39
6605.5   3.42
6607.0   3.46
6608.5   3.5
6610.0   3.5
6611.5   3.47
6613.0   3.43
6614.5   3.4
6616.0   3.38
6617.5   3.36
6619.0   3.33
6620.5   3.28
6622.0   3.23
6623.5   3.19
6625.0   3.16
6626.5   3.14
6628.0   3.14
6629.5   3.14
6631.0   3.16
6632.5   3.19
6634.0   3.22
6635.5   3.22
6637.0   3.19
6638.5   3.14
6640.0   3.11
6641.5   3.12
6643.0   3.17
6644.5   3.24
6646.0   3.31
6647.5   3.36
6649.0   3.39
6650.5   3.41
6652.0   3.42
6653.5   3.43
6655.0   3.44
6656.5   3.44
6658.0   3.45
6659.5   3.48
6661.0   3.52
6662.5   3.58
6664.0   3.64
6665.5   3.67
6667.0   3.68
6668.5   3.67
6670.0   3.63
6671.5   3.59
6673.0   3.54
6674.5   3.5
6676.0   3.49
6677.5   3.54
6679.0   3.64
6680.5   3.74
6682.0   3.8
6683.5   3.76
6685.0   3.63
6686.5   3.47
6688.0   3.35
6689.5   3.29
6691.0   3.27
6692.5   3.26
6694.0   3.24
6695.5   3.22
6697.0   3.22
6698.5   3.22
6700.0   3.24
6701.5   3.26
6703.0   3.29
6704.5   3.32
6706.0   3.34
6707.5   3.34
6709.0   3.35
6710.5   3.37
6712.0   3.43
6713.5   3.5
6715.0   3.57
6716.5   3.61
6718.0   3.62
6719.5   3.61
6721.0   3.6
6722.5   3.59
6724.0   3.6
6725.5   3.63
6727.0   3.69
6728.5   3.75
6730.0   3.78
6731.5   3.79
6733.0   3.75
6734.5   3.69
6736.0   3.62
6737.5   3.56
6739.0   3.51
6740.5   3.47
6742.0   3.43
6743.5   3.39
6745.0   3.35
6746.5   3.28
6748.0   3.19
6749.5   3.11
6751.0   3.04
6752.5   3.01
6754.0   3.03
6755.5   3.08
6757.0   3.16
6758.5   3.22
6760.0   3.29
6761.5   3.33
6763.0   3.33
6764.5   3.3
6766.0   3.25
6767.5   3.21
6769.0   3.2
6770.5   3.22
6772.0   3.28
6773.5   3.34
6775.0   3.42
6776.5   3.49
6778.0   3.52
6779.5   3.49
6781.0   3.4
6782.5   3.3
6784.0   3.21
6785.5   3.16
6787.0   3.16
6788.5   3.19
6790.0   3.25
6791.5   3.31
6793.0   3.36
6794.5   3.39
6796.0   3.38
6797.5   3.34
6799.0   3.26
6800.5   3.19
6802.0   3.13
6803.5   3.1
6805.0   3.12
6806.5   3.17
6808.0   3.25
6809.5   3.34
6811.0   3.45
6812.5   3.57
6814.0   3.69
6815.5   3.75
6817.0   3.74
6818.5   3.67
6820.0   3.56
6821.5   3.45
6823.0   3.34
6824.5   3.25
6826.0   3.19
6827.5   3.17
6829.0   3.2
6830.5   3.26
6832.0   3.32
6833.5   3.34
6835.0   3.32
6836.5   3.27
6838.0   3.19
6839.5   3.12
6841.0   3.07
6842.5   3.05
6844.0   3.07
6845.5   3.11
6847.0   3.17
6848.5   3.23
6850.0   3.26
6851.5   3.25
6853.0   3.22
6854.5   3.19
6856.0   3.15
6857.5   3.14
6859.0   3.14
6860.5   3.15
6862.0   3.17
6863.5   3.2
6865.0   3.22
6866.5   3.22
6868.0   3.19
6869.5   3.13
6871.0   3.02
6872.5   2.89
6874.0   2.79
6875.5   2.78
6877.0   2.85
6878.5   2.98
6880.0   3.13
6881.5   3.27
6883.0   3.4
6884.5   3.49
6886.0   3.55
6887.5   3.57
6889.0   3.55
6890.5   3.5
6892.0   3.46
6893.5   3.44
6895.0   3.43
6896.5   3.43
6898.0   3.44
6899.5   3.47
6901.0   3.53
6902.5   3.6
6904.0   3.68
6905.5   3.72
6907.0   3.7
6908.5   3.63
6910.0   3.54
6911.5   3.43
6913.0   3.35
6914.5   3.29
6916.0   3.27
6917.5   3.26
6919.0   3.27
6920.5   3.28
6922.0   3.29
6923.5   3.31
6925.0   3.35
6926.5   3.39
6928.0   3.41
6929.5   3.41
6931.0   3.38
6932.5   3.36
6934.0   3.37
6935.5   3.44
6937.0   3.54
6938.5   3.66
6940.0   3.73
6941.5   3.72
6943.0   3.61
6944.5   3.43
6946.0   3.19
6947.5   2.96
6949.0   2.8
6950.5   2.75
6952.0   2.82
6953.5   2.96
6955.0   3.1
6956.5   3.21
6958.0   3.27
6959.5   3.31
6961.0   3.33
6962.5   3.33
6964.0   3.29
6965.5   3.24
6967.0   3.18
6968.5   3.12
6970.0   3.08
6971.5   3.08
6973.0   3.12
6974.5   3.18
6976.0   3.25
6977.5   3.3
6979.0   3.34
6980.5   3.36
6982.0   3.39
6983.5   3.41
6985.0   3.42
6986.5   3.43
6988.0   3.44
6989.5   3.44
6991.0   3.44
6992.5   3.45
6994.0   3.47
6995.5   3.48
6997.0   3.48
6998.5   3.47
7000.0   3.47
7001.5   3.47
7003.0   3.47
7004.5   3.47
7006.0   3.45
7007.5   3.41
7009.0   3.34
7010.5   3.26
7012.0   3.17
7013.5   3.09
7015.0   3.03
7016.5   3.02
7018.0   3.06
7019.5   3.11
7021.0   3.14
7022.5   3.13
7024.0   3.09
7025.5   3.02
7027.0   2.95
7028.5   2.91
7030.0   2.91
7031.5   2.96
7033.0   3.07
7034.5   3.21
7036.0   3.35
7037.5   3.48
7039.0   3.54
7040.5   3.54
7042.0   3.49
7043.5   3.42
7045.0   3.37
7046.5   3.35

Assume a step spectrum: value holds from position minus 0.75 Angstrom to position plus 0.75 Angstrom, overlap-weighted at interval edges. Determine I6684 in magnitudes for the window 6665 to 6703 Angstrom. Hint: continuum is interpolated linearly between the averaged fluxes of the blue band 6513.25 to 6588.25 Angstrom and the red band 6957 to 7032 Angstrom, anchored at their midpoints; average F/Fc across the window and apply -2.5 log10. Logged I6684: 0.08 mag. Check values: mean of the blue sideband 3.92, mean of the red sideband 3.26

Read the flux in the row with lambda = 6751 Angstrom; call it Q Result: 3.04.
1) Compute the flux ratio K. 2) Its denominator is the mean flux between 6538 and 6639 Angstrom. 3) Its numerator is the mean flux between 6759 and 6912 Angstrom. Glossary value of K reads 0.87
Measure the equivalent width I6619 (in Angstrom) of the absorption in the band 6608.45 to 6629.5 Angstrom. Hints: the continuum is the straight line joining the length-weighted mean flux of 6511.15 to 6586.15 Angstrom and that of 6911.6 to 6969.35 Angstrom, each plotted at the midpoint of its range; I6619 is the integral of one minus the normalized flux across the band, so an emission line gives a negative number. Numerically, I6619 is 2.6 Angstrom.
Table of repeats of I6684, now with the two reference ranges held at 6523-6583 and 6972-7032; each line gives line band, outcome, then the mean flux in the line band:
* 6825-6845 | 0.10 mag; 3.2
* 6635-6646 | 0.19 mag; 3.18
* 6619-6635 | 0.19 mag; 3.19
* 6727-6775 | 0.09 mag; 3.36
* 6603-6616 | 0.12 mag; 3.44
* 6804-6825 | 0.03 mag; 3.45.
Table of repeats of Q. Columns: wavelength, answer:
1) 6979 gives 3.34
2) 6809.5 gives 3.34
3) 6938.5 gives 3.66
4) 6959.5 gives 3.31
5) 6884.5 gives 3.49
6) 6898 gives 3.44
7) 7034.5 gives 3.21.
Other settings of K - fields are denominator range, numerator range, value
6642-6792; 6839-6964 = 0.96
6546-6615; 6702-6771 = 0.85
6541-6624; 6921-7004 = 0.85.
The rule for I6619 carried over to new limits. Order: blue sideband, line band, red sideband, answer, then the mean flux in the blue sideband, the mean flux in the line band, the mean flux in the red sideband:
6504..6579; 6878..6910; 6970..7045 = -0.9 Angstrom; 3.7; 3.48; 3.28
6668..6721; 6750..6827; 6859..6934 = 1.9 Angstrom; 3.46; 3.31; 3.33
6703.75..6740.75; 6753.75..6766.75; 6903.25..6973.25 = 1.1 Angstrom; 3.56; 3.23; 3.32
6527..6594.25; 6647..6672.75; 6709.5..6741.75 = 1.7 Angstrom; 4.03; 3.52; 3.6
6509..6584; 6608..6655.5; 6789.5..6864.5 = 4.9 Angstrom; 3.83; 3.28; 3.28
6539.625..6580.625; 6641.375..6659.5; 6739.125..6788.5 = 1.7 Angstrom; 4.07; 3.36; 3.27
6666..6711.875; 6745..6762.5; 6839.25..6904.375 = 1.1 Angstrom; 3.44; 3.17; 3.24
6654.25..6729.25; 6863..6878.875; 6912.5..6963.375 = 1.6 Angstrom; 3.49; 3.02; 3.3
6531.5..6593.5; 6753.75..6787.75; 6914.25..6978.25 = 3.3 Angstrom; 4.08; 3.28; 3.27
